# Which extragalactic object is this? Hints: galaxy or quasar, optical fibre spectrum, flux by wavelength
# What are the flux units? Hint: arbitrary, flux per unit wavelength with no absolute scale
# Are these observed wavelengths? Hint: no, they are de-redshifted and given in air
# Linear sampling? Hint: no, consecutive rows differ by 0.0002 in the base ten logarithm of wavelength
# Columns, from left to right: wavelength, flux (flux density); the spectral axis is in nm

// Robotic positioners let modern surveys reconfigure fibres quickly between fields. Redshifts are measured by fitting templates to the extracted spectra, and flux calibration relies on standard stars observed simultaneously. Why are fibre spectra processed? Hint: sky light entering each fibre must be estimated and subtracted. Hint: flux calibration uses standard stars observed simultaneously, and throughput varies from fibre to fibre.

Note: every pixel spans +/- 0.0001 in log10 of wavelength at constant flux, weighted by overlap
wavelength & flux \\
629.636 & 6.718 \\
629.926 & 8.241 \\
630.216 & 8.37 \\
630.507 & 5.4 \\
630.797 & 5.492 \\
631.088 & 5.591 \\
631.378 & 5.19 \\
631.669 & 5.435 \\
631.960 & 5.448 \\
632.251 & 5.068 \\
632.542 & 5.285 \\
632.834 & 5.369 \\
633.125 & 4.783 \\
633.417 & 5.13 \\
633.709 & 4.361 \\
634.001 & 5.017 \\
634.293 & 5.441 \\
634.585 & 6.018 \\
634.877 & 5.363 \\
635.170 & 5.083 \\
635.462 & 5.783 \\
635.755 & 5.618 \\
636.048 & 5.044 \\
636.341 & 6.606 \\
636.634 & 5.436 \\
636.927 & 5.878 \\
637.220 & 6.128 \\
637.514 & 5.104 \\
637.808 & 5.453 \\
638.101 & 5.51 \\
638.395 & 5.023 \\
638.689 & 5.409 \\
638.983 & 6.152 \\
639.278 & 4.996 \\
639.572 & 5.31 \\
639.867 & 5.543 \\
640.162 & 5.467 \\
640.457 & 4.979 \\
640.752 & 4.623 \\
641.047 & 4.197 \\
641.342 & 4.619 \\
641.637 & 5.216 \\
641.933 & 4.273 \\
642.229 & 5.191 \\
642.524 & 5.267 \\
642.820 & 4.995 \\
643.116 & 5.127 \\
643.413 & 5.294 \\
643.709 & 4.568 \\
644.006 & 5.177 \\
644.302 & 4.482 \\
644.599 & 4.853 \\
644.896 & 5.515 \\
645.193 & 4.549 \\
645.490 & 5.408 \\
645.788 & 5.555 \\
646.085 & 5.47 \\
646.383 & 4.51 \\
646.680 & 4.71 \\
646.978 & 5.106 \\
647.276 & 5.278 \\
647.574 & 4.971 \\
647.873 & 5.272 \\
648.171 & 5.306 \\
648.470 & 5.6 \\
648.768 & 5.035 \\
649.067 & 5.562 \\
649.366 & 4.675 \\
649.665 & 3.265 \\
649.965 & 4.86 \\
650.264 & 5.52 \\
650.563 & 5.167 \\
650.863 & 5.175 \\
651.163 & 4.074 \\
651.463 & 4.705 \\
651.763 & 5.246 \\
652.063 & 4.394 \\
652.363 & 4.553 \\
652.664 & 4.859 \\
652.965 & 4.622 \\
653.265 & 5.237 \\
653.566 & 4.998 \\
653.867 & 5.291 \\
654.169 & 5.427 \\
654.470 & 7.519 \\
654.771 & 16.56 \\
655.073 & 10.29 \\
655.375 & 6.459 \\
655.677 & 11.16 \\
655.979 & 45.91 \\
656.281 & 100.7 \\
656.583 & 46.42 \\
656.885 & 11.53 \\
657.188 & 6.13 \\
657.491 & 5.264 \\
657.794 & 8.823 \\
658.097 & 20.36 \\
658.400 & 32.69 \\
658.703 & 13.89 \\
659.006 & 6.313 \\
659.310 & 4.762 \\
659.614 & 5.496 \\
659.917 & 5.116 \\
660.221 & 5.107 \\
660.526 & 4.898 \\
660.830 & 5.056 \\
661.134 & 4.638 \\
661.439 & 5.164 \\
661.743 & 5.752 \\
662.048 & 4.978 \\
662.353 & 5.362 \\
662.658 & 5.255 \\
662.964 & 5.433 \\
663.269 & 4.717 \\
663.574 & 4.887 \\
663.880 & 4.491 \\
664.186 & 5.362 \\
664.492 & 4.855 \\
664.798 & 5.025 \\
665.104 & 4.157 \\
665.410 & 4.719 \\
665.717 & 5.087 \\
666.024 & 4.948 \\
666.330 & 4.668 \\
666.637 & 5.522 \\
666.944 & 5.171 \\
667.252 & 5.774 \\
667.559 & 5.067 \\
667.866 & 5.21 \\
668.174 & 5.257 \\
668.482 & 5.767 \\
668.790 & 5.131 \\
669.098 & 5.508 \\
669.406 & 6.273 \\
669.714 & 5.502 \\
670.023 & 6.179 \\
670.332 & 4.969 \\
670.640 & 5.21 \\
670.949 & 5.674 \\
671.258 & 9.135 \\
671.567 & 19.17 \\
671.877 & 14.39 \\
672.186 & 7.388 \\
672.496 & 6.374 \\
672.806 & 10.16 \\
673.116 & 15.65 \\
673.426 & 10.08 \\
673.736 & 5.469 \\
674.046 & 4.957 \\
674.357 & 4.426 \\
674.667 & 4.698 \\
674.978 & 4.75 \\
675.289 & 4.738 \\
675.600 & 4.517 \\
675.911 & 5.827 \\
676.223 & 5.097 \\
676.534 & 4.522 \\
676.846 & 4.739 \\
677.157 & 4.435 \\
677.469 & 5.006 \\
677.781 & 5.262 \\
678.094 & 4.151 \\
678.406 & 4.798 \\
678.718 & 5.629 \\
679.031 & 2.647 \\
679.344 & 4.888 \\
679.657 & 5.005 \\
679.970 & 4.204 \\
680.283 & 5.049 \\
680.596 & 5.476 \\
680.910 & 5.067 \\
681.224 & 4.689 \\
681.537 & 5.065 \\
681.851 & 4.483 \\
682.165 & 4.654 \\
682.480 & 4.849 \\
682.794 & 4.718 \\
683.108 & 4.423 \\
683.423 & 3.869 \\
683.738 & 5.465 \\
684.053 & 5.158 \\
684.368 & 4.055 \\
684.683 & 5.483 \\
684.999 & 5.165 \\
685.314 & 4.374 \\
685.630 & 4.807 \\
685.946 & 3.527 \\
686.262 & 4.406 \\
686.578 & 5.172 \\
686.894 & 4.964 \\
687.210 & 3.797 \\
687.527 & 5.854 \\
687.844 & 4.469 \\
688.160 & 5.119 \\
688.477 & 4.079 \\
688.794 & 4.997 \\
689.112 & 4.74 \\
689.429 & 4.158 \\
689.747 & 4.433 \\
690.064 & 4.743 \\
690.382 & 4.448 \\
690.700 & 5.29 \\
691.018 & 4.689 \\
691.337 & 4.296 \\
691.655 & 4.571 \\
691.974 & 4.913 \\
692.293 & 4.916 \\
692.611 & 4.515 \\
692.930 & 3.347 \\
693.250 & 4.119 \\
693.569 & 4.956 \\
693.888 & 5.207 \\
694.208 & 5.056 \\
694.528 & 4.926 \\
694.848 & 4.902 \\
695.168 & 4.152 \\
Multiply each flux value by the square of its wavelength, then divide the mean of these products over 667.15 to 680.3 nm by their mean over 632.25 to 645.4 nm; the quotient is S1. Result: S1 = 1.34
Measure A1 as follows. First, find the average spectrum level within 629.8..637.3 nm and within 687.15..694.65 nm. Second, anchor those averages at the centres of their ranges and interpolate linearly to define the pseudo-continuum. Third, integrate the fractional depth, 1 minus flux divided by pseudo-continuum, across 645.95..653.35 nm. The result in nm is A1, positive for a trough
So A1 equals 0.60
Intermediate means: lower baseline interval 5.63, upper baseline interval 4.66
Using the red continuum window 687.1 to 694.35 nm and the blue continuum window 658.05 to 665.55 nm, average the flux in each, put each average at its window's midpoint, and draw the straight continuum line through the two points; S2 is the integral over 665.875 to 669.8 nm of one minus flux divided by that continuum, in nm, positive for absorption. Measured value 0.665 nm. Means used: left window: 6.95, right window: 4.64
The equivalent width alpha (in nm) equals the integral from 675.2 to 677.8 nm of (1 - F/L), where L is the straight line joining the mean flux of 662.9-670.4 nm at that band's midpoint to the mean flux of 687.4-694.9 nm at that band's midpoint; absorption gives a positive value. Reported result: 0.05 nm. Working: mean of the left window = 5.19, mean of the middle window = 4.89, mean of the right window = 4.69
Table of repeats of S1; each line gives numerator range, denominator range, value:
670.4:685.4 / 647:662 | 0.61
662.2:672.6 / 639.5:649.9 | 1.31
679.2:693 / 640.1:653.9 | 1.07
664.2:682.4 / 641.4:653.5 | 1.28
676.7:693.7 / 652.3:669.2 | 0.51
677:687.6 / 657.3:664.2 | 0.66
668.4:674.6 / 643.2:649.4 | 1.66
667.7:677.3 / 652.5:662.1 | 0.53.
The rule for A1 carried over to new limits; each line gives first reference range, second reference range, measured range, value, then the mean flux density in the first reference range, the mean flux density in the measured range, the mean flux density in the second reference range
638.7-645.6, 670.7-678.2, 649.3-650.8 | 0.22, 5.04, 4.73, 7.1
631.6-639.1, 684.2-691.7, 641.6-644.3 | 0.17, 5.42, 4.97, 4.65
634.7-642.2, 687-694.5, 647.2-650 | 0.11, 5.31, 4.98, 4.65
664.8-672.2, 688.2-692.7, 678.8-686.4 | 0.90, 6.45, 4.66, 4.64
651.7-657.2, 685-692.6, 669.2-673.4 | 0.67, 16.6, 8.93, 4.65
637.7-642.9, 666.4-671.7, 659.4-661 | 0.24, 5.12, 5.12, 6.42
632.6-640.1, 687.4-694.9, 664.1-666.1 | 0.07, 5.42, 4.86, 4.69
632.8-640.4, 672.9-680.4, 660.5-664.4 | 0.27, 5.42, 5.08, 5.48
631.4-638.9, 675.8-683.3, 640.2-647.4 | 0.42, 5.4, 4.96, 4.77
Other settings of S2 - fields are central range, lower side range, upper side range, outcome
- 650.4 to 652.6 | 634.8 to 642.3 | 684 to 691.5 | 0.159 nm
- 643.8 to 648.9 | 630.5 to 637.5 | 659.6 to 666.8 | 0.141 nm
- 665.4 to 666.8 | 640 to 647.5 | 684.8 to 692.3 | -0.057 nm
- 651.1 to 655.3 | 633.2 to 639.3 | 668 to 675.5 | 0.036 nm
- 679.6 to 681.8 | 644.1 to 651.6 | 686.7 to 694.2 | -0.087 nm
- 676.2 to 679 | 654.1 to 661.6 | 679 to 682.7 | 0.694 nm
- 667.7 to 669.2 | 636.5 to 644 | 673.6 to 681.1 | -0.144 nm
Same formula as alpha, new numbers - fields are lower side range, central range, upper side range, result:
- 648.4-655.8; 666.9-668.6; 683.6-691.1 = 0.017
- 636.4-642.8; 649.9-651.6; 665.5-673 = 0.268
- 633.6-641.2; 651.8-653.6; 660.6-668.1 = 0.138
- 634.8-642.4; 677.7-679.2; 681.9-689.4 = 0.101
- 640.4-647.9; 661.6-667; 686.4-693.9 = -0.214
